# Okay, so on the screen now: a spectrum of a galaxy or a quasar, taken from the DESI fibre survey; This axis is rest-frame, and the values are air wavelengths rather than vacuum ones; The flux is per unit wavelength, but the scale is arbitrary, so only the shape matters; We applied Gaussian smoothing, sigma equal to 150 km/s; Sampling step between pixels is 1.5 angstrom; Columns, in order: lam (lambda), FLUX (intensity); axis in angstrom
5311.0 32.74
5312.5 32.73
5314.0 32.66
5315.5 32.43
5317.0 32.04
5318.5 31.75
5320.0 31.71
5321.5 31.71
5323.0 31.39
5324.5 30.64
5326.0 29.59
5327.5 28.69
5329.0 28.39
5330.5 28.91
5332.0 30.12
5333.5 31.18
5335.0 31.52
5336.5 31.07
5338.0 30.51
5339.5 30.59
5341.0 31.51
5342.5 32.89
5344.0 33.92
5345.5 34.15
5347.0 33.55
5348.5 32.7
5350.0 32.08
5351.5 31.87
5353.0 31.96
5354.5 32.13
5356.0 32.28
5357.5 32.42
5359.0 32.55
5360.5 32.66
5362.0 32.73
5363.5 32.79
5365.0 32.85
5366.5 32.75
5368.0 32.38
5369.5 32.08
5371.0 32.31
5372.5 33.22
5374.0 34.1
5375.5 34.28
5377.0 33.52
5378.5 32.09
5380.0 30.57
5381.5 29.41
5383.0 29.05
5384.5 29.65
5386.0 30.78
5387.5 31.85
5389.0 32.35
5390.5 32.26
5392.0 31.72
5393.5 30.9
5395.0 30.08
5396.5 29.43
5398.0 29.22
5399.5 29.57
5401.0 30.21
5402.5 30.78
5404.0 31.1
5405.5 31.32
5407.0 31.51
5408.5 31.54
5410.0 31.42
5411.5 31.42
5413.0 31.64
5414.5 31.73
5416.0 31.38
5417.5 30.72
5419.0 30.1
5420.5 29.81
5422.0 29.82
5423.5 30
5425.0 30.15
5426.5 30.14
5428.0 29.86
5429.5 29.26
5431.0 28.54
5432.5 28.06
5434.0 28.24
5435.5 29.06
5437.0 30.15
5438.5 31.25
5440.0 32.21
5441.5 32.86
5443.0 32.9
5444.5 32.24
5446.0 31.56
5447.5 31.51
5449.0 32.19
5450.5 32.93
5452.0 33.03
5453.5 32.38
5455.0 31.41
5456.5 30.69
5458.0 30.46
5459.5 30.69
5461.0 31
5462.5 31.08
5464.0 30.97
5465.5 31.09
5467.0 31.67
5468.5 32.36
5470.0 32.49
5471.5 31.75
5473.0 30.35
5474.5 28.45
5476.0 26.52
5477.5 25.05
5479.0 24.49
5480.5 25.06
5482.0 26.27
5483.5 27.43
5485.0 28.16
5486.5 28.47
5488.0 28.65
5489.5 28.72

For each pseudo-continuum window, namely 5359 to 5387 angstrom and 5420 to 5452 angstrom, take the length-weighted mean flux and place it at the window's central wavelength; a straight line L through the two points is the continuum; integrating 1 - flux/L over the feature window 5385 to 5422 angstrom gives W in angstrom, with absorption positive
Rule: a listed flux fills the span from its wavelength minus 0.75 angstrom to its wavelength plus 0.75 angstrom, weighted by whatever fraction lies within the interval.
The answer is 0.6 angstrom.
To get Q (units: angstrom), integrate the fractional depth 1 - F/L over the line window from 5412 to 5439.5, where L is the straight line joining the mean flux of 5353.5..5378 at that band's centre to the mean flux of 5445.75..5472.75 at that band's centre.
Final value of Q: 1.7 angstrom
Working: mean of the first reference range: 32.8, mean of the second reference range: 31.6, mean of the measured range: 30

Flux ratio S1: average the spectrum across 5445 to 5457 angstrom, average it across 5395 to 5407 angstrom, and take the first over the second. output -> 1.06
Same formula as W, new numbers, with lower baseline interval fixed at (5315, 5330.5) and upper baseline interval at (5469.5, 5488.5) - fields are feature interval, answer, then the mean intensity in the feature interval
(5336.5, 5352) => -1.0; 32.3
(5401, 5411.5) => -0.7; 31.2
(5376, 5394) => -1.0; 31.2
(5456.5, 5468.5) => -1.2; 31.1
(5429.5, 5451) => -1.8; 30.9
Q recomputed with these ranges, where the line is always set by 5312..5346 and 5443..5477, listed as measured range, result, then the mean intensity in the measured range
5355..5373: -0.8 angstrom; 32.6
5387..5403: 0.3 angstrom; 30.7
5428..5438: 0.7 angstrom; 29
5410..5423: 0.2 angstrom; 30.8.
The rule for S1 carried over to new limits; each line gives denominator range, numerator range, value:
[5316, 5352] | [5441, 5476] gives 1.00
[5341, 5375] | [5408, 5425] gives 0.94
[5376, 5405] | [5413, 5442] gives 0.98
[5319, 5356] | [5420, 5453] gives 0.98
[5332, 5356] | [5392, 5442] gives 0.95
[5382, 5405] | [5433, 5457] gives 1.03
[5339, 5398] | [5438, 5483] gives 0.95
